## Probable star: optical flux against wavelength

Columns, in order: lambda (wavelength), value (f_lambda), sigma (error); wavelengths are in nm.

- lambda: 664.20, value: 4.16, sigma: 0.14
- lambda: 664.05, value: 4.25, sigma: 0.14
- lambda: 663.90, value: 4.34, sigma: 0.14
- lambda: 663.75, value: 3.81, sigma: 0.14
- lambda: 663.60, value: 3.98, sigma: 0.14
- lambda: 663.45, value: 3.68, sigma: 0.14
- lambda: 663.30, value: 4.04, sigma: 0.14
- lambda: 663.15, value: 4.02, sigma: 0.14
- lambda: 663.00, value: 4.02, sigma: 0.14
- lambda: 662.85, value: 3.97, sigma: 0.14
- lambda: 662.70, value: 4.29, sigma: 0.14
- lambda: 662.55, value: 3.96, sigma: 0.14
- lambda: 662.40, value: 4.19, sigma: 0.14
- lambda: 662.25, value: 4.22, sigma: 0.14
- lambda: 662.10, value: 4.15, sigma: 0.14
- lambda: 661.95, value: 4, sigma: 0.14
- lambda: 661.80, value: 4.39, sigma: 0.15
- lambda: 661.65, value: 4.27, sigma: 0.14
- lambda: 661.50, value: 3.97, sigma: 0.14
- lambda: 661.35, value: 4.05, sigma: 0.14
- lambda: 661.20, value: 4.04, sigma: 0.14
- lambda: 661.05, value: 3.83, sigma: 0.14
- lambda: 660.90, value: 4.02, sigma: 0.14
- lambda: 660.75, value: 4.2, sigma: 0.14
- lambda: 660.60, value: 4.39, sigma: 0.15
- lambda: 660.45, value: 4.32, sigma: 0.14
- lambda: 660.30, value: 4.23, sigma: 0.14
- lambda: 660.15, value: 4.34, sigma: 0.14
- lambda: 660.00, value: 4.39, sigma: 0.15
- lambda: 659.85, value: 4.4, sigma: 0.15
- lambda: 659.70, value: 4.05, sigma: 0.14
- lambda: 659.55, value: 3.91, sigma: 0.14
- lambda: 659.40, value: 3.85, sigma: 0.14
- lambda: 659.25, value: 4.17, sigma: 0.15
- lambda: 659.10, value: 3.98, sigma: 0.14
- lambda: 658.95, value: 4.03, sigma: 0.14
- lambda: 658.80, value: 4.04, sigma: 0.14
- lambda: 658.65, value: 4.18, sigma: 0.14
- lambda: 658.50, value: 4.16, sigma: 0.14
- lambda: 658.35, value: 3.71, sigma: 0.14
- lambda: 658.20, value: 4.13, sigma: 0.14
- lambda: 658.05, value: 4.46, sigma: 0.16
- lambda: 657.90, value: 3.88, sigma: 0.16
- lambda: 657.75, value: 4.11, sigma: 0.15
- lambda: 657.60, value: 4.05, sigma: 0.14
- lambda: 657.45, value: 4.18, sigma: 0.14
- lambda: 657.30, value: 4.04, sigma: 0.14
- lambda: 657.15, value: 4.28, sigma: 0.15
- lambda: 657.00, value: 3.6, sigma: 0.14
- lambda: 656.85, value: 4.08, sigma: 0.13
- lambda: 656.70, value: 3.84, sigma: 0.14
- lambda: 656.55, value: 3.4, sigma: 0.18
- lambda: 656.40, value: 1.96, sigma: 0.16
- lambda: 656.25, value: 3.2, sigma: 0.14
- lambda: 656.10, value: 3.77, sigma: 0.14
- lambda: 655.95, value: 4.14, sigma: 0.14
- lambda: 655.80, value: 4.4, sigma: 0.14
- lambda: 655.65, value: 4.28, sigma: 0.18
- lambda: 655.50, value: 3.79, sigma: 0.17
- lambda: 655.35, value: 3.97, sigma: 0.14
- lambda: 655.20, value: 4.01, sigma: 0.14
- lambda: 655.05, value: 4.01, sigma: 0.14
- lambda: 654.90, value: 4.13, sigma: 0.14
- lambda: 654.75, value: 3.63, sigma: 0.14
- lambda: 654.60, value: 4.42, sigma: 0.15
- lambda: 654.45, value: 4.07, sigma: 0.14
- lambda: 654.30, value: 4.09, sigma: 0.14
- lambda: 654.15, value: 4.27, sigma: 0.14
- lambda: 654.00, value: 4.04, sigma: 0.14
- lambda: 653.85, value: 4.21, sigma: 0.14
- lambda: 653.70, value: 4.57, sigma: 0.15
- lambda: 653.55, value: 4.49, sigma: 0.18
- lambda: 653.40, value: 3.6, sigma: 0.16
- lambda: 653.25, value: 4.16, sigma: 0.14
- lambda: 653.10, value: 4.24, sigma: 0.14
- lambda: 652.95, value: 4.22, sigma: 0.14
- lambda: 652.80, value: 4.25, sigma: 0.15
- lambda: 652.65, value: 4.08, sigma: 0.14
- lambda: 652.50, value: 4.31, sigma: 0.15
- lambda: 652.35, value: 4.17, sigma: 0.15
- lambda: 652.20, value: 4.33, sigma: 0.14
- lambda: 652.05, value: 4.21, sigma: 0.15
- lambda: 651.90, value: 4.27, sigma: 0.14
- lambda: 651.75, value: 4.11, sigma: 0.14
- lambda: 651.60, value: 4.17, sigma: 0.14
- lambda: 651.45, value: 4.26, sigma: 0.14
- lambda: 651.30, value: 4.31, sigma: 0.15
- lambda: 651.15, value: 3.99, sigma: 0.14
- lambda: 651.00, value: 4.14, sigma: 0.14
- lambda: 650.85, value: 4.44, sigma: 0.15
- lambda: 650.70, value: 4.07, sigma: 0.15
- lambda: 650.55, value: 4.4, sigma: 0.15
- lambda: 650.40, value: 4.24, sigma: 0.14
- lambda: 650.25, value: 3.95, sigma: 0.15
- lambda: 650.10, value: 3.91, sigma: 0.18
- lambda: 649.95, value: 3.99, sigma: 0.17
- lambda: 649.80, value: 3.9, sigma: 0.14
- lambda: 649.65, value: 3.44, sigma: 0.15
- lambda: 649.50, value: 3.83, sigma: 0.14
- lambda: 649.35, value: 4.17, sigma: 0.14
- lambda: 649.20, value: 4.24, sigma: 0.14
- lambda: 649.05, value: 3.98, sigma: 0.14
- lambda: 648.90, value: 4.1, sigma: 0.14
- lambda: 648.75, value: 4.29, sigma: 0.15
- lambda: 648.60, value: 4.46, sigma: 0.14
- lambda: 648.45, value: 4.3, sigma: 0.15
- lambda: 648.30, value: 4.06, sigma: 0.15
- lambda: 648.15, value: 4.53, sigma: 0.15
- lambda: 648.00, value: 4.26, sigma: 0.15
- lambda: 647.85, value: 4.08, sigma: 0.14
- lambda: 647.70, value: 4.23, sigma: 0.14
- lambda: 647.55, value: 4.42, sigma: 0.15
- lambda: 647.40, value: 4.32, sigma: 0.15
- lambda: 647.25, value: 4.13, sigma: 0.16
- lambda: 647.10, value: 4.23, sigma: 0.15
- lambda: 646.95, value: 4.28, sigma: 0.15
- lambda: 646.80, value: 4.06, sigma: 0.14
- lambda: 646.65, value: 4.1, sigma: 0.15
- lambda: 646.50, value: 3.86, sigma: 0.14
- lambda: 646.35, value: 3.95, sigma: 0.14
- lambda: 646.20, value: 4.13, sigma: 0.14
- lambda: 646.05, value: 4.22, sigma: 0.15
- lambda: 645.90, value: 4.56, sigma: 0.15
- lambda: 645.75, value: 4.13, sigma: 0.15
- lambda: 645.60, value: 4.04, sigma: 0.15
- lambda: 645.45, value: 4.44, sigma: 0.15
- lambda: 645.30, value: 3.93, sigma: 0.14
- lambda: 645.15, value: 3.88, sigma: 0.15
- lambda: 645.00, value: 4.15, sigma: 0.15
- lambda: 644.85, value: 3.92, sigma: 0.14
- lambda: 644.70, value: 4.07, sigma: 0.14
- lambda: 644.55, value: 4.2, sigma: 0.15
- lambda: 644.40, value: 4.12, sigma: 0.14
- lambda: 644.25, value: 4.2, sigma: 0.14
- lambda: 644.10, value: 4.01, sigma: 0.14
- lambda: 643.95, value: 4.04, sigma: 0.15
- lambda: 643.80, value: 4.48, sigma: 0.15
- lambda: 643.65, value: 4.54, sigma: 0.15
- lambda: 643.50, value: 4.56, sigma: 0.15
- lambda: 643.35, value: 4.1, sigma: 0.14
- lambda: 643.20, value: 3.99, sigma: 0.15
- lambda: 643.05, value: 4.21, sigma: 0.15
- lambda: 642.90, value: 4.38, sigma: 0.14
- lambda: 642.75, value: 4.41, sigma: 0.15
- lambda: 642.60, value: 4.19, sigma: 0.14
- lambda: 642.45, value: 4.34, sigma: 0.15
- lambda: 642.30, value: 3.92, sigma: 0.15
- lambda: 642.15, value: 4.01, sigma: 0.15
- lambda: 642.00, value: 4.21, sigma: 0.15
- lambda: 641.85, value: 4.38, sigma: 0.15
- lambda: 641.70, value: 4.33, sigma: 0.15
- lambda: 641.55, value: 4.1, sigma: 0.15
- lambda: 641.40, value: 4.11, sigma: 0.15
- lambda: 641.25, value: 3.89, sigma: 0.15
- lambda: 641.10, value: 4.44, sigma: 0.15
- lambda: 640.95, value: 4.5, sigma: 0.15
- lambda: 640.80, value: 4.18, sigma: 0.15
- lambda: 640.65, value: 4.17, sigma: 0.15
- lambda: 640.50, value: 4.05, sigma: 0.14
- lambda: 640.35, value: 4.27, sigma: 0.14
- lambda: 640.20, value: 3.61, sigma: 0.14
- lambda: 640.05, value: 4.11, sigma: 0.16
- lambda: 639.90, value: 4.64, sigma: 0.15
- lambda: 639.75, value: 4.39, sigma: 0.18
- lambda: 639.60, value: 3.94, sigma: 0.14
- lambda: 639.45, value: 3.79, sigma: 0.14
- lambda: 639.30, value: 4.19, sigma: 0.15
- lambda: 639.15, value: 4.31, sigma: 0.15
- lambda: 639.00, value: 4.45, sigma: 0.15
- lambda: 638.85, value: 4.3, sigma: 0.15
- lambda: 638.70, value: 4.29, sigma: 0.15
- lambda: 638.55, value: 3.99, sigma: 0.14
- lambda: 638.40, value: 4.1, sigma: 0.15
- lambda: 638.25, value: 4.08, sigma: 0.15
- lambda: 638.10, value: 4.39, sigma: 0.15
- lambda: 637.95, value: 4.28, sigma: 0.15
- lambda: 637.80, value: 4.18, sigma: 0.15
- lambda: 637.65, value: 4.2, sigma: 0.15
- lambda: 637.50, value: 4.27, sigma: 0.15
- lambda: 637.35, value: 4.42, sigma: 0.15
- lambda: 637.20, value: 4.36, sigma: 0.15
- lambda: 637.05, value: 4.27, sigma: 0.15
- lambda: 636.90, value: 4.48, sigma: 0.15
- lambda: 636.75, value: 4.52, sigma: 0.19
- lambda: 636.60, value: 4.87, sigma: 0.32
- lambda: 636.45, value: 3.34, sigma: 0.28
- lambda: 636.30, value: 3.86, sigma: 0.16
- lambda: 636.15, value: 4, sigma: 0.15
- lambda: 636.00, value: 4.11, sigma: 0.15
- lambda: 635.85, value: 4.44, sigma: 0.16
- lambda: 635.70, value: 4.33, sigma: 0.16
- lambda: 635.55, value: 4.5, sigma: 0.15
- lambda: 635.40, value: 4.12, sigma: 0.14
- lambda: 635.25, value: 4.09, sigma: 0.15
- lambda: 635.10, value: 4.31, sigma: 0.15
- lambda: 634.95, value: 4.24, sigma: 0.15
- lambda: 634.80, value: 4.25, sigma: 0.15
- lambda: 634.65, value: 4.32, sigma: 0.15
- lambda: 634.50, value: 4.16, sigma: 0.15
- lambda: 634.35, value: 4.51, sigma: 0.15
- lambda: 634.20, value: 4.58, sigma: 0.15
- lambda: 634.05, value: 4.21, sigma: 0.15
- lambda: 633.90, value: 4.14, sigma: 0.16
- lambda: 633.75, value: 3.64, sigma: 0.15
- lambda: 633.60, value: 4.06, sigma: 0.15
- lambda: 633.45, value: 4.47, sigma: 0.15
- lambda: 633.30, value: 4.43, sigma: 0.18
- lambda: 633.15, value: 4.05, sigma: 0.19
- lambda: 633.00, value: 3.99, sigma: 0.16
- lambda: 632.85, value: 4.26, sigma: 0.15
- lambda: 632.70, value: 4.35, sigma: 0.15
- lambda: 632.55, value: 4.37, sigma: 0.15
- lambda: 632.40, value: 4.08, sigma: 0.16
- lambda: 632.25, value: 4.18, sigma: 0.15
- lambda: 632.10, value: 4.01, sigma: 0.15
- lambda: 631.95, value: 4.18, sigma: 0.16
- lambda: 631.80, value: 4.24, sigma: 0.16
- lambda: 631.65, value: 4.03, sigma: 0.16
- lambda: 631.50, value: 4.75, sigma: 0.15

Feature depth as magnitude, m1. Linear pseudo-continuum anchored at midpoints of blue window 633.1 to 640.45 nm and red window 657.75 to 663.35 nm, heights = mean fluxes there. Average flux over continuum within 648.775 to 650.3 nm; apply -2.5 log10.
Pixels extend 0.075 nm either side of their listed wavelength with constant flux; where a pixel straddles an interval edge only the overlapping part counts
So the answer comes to 0.05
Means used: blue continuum 4.22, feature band 3.96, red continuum 4.12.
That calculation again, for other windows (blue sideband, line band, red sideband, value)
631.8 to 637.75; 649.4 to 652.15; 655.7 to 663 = 0.00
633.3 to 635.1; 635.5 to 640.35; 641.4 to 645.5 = 0.00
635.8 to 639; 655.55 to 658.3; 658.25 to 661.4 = 0.07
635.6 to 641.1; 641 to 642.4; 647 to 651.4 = 0.01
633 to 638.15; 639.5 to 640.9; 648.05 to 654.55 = 0.02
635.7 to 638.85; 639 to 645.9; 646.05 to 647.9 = 0.00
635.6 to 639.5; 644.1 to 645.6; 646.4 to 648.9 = 0.03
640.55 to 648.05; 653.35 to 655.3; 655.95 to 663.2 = -0.01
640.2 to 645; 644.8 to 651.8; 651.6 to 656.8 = -0.01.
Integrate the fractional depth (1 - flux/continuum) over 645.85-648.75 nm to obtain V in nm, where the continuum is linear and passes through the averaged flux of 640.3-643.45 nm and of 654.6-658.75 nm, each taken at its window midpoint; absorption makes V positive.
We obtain -0.09 nm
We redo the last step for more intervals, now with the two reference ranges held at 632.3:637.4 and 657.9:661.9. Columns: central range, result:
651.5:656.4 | 0.088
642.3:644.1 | -0.028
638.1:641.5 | 0.032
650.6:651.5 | -0.008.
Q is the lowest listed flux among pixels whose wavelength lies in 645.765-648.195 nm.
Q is 3.86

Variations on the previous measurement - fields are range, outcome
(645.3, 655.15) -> 3.44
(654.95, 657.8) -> 1.96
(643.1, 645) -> 3.92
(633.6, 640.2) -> 3.34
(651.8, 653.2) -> 4.08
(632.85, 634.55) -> 3.64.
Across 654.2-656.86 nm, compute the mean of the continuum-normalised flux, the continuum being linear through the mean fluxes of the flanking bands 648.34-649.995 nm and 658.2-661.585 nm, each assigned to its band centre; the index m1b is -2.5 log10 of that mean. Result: 0.07 mag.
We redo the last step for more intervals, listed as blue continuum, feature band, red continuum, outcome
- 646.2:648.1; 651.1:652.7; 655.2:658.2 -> -0.049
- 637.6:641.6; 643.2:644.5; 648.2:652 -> -0.021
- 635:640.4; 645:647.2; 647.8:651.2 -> 0.005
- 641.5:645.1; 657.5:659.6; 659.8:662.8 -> 0.035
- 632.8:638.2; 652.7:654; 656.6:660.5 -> -0.022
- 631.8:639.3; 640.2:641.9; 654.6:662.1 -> -0.003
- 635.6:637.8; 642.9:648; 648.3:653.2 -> 0.003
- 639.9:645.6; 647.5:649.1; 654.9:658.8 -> -0.045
